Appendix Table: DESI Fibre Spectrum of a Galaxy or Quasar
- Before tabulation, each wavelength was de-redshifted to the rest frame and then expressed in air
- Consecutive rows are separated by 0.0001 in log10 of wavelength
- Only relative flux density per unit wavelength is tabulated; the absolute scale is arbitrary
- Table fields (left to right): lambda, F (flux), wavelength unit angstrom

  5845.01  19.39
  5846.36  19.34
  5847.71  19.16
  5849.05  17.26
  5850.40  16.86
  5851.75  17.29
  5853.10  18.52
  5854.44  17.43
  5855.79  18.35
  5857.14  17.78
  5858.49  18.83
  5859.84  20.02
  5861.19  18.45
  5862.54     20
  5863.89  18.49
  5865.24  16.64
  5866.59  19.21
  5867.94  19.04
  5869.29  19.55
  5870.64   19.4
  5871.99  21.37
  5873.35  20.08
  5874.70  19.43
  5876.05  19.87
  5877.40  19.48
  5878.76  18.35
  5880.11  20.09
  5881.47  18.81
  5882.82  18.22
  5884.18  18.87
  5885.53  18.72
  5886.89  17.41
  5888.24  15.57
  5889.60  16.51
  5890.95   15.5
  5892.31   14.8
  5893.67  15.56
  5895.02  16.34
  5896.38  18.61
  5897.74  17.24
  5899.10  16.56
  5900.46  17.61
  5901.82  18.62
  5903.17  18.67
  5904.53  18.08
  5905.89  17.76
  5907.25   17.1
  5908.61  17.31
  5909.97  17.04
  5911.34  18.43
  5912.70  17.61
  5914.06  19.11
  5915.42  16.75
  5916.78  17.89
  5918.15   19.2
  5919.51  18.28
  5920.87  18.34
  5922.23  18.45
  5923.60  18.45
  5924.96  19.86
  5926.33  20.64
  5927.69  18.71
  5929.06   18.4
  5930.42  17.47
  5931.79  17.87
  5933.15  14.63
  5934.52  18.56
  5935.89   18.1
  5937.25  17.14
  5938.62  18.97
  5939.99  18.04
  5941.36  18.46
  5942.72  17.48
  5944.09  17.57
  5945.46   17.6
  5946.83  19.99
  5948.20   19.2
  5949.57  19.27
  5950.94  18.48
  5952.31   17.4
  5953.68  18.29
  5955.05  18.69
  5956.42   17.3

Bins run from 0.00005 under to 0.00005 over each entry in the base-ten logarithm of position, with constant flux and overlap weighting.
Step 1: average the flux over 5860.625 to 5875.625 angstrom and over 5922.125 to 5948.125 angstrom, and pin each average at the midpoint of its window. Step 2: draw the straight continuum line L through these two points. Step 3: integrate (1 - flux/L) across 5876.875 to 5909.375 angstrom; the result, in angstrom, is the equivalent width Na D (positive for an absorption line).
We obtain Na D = 2.3 angstrom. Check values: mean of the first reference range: 19.3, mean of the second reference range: 18.2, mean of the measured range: 17.6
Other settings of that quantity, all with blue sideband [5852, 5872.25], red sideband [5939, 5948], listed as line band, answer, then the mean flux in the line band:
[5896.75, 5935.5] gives 0.9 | 18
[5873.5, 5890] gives 0.1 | 18.5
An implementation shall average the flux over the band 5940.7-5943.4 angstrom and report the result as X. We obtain 18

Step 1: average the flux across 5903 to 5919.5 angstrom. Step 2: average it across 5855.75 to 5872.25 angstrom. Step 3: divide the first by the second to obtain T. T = 0.9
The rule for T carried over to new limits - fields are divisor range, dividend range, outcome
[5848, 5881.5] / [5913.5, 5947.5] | 0.97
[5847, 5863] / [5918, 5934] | 1.00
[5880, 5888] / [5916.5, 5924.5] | 1.00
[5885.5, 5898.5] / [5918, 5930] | 1.14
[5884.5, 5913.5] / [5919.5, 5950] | 1.06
